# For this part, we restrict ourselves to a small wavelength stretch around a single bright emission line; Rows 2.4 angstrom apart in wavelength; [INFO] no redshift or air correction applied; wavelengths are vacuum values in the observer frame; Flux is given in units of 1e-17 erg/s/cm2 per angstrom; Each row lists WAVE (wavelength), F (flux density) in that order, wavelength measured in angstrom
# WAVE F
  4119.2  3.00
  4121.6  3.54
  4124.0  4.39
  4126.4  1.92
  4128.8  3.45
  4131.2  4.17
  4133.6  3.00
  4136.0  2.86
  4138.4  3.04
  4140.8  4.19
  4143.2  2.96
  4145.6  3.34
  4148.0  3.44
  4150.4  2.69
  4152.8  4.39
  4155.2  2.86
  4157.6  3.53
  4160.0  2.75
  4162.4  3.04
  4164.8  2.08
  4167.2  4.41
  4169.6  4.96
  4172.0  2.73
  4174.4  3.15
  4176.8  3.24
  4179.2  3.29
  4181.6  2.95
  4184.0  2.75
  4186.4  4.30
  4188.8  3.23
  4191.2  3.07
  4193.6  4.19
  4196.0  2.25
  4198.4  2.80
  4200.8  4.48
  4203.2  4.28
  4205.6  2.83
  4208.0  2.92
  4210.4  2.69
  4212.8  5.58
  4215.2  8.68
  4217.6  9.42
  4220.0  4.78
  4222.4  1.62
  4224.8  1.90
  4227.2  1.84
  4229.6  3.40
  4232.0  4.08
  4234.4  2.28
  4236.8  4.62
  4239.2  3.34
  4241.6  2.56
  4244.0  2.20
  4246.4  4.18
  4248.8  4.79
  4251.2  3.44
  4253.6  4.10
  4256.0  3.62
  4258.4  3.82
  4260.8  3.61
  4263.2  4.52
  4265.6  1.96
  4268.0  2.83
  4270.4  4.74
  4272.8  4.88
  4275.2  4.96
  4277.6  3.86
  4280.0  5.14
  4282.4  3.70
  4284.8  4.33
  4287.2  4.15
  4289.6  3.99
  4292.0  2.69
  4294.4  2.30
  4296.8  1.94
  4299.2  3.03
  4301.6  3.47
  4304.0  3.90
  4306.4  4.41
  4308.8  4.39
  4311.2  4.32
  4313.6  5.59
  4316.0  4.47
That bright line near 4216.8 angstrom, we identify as [O II] 3727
